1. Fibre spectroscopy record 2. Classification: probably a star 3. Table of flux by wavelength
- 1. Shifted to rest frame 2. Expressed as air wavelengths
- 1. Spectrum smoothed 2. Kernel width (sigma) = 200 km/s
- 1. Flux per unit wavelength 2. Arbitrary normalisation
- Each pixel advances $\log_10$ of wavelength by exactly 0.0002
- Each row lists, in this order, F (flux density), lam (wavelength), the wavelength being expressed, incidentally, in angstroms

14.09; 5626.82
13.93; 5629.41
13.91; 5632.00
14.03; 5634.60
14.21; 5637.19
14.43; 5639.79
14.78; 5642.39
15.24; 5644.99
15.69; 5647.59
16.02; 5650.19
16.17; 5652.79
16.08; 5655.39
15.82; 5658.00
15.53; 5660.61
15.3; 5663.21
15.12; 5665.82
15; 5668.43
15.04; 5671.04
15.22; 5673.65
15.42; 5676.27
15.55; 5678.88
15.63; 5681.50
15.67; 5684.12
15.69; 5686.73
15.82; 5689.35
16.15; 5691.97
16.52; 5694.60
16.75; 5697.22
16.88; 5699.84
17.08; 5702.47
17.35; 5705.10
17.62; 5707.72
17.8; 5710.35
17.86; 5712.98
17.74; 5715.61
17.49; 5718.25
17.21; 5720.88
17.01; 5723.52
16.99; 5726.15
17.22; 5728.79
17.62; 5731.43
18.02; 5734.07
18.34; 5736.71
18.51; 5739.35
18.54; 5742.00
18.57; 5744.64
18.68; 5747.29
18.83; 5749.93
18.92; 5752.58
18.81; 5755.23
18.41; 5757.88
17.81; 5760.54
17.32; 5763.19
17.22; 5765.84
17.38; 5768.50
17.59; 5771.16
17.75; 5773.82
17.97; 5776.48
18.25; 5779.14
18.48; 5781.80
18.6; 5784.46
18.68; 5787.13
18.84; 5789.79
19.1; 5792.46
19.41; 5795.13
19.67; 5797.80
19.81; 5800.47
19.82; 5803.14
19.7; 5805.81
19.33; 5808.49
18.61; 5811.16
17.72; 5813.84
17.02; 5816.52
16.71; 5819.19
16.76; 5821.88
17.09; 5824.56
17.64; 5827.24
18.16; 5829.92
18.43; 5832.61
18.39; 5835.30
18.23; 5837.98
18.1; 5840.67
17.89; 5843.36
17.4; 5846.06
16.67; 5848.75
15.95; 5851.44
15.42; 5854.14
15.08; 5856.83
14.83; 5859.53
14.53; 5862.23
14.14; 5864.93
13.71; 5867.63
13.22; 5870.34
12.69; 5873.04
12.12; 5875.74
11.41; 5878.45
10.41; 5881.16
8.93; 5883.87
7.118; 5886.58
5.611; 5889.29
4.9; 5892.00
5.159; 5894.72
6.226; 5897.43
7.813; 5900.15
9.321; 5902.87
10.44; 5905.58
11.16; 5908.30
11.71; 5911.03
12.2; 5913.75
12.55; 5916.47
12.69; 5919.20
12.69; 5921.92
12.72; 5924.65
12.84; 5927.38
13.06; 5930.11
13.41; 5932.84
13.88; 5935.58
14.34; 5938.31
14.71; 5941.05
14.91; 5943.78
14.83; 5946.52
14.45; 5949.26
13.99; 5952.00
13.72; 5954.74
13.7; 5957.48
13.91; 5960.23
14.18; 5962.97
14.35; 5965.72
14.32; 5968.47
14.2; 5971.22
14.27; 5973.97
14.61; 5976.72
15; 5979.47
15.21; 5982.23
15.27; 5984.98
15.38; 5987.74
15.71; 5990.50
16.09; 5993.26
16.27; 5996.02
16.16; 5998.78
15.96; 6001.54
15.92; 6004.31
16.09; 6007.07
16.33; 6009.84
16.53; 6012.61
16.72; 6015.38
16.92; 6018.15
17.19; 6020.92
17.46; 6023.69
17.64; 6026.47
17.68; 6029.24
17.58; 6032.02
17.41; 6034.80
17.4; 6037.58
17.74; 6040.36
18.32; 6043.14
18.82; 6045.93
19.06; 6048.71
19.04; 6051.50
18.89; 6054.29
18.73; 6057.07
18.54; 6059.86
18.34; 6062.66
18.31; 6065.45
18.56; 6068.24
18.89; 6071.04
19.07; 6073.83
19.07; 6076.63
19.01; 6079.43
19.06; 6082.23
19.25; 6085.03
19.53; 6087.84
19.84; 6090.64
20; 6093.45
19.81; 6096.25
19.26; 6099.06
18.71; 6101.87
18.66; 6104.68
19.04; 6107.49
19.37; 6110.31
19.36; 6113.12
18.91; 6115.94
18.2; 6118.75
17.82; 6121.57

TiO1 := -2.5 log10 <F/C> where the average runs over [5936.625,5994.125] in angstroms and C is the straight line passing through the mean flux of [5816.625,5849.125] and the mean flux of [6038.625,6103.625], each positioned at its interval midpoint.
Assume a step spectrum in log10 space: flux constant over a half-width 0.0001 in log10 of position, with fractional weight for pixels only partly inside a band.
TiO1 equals 0.25 mag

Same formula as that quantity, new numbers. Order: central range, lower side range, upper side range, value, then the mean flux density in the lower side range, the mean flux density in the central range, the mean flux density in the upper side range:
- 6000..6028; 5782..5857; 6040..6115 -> 0.13 mag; 18.1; 16.7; 19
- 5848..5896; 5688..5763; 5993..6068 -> 0.44 mag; 17.7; 11.7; 17.5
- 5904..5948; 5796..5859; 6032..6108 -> 0.37 mag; 17.8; 13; 18.8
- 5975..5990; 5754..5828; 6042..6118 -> 0.24 mag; 18.3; 15.1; 19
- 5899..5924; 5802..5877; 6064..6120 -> 0.47 mag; 16.6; 11.3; 19.1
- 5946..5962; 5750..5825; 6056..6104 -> 0.31 mag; 18.3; 14.1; 19.1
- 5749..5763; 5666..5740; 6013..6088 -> -0.09 mag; 16.7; 18.4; 18.3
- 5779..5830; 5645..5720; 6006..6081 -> -0.10 mag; 16.2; 18.5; 18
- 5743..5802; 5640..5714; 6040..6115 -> -0.11 mag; 16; 18.5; 19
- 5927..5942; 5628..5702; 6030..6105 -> 0.27 mag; 15.4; 13.7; 18.8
